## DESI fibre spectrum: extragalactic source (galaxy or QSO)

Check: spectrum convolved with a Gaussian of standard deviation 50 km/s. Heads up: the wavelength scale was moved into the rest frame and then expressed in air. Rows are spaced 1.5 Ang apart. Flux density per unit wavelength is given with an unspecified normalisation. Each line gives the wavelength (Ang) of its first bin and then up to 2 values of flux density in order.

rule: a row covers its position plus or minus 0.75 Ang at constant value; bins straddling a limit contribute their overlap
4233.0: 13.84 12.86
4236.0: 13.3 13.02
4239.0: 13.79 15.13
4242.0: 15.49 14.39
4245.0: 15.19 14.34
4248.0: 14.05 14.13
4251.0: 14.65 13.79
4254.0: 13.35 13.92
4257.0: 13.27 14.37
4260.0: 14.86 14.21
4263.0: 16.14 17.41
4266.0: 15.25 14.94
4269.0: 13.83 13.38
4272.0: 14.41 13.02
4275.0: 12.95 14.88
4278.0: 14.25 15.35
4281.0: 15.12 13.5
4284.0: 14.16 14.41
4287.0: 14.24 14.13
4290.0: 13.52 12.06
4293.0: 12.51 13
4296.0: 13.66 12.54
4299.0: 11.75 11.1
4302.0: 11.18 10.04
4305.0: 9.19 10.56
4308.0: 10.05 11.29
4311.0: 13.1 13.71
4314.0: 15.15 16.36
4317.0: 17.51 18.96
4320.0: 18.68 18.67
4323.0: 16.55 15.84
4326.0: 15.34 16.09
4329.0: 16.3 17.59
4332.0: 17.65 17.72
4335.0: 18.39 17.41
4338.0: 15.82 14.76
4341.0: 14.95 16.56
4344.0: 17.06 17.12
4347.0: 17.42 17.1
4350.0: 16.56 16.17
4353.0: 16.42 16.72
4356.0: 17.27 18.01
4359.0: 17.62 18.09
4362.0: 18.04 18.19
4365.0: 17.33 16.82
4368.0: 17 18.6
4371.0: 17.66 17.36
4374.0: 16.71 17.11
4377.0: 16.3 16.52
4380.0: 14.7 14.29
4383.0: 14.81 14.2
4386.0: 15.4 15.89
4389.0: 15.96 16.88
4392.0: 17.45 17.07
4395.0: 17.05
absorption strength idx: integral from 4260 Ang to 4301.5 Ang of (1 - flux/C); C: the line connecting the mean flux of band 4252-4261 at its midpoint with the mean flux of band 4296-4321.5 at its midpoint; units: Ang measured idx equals -0.71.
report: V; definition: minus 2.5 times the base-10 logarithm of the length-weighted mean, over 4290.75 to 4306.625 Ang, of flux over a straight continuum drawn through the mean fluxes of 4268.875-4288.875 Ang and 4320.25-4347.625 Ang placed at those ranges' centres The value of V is 0.279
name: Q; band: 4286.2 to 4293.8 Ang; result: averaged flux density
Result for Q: 13.3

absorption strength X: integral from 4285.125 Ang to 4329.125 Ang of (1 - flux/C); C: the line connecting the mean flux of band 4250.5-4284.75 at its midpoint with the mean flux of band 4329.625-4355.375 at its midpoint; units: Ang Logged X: 5.1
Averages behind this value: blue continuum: 14.4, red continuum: 16.8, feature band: 13.9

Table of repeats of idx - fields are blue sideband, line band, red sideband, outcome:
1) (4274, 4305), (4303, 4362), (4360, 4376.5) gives -1.48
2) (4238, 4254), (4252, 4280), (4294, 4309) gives -2.38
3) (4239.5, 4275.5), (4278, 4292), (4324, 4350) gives 1.02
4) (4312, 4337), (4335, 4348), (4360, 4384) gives 0.30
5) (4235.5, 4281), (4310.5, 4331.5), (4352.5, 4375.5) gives -0.34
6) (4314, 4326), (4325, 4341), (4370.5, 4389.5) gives 0.31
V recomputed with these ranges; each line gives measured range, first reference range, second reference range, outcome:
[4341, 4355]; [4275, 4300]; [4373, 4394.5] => -0.108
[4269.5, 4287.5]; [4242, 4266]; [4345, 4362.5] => 0.081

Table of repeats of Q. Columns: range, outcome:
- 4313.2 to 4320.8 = 17.3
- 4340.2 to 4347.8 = 16.6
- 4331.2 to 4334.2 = 17.7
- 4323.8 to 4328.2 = 15.8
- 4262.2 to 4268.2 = 15.9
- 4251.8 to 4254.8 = 13.6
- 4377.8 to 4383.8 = 15.1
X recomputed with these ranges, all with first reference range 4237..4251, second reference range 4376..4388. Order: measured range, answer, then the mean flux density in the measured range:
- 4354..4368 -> -2.21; 17.6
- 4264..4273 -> -0.10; 14.7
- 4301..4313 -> 3.03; 11.1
